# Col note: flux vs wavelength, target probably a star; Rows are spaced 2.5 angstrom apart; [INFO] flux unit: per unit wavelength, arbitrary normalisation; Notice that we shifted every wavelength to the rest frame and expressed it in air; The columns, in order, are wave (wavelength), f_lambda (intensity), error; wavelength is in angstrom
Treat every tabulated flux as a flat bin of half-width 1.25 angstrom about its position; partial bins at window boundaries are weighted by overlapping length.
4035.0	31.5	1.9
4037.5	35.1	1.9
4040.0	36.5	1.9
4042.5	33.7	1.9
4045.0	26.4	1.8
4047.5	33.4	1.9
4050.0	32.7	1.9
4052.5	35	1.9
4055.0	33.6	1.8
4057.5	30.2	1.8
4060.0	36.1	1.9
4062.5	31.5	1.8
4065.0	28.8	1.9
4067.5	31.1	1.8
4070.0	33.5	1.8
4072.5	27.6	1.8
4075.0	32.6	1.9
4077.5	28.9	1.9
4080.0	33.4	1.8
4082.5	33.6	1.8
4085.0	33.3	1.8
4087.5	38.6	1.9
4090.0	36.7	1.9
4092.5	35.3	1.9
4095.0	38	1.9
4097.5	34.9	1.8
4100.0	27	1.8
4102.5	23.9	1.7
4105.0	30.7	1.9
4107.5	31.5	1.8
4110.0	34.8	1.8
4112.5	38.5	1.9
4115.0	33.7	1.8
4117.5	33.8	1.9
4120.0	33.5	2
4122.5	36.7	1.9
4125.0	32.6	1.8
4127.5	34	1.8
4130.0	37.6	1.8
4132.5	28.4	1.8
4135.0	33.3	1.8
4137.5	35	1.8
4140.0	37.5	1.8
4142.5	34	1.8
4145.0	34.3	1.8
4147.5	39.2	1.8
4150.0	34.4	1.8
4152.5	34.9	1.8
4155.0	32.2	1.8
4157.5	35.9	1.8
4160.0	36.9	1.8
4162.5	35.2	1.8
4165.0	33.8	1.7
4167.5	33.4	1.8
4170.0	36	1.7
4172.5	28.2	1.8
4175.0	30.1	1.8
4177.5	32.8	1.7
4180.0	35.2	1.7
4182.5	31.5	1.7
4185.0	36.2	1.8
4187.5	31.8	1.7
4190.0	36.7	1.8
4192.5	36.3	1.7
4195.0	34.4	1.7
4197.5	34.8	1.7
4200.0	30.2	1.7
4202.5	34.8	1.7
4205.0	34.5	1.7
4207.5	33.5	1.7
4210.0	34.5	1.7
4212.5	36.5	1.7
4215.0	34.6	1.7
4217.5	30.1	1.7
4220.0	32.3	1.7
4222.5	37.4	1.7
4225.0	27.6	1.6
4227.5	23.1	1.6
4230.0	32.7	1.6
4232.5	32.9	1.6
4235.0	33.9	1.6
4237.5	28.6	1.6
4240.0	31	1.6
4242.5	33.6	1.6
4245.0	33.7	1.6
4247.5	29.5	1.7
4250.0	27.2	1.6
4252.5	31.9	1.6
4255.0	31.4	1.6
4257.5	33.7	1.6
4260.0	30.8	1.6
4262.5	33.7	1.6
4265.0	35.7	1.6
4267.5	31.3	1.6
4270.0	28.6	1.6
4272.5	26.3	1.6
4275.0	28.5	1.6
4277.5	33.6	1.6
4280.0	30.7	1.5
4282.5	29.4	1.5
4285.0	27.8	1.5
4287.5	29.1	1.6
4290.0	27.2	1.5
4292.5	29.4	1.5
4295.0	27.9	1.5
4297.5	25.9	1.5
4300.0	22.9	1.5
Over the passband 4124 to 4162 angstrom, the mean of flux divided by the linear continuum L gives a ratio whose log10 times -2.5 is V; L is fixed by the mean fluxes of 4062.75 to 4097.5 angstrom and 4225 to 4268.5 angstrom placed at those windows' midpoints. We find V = -0.07 mag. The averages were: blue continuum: 33.2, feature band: 34.7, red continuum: 31.3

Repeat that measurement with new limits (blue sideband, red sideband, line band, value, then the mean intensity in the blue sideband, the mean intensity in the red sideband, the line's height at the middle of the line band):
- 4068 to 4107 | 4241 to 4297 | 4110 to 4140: -0.08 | 32.5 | 30.4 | 32.1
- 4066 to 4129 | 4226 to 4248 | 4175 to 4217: -0.08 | 33.1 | 31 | 31.6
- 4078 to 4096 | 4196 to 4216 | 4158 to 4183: 0.03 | 35.2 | 34.2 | 34.5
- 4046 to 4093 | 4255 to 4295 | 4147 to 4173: -0.09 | 32.9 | 30.3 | 31.8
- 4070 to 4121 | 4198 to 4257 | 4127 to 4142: -0.05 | 33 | 32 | 32.7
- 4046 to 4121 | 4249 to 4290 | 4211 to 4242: -0.03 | 32.8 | 30.5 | 31.1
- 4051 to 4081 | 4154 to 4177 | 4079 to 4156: -0.04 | 31.9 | 33.5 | 32.7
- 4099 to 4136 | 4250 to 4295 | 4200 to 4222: -0.08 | 32.7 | 30.4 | 31.3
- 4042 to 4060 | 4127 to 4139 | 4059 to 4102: 0.00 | 32.4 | 33.7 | 32.8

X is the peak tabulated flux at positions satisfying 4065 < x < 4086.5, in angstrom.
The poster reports 33.6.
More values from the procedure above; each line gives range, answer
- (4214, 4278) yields 37.4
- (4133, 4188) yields 39.2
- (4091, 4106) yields 38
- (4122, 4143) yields 37.6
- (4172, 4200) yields 36.7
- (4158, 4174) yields 36.9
